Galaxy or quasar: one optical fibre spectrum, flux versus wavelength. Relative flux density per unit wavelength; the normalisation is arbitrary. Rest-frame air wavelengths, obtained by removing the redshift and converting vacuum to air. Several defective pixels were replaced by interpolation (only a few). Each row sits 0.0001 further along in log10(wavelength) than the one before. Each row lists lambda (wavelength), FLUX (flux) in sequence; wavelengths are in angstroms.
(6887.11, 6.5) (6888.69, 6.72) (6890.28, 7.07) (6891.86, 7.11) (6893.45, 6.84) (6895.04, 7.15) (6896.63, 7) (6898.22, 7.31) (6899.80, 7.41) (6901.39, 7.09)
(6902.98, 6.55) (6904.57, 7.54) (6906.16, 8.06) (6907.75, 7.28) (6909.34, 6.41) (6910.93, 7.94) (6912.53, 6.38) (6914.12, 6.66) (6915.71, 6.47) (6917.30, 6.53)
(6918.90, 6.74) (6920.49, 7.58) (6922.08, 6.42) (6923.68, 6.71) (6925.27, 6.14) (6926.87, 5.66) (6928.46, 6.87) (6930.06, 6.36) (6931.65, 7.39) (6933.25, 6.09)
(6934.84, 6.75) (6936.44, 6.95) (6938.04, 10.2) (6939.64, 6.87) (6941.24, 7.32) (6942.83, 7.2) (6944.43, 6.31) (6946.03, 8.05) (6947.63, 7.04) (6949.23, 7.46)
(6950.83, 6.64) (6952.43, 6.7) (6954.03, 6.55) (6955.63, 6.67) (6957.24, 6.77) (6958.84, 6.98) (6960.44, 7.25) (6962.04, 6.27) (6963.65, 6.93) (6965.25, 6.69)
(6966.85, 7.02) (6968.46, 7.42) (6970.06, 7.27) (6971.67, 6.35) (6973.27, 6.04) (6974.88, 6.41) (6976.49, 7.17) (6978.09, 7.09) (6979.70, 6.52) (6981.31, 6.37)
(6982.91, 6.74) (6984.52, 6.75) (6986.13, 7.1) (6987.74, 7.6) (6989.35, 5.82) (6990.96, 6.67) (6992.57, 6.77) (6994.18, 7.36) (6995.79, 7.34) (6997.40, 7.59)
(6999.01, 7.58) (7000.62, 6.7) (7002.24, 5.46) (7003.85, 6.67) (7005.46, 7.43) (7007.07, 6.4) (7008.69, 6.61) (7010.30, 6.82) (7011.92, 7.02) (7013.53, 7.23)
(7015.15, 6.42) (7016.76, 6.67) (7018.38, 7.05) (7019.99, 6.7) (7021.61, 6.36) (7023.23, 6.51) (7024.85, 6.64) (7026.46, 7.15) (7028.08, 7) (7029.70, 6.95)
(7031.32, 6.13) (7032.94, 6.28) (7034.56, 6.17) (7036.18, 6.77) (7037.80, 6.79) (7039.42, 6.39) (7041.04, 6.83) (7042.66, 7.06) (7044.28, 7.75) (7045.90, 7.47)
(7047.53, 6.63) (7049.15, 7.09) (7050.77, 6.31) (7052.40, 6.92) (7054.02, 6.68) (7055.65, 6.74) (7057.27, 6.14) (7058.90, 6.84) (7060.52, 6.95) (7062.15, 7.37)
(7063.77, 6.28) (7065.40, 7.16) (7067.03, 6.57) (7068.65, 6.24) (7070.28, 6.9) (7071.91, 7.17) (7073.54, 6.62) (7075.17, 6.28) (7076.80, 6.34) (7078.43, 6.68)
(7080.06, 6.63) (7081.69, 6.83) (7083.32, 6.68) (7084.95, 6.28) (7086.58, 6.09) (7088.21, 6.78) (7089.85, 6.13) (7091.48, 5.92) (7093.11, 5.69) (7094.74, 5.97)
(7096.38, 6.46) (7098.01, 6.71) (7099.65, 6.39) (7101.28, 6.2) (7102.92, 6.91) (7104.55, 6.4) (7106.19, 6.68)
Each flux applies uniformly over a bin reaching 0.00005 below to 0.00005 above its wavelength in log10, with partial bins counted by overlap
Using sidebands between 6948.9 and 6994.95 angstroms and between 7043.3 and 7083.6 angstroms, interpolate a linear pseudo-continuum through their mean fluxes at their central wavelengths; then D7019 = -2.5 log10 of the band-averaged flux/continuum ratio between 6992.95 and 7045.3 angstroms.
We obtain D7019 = -0.004 mag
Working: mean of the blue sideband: 6.8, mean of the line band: 6.81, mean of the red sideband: 6.77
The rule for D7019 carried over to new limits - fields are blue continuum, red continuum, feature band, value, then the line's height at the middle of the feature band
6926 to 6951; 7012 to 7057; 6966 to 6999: 0.007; 6.94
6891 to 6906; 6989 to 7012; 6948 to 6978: 0.020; 6.95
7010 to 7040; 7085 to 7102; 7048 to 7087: -0.043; 6.41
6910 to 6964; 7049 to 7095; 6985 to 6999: -0.046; 6.77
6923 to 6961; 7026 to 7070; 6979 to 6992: 0.029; 6.88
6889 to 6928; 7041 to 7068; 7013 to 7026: 0.029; 6.88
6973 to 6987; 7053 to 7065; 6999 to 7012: 0.008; 6.72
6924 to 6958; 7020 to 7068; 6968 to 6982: 0.026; 6.88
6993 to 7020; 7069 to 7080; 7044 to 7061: -0.018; 6.72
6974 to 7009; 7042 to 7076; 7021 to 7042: 0.032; 6.82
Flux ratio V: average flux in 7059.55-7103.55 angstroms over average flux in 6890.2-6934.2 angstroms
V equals 0.9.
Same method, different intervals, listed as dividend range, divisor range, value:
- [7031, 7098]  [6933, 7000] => 0.95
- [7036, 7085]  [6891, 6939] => 0.97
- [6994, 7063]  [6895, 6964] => 0.98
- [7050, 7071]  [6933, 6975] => 0.96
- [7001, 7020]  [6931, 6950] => 0.92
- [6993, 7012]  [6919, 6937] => 1.04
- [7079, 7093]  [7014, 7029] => 0.95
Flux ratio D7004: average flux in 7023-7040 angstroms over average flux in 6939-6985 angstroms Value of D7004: 1.0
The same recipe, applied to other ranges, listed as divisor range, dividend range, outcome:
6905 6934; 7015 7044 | 0.99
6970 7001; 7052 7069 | 0.98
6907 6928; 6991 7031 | 1.02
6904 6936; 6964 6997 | 1.01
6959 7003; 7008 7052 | 0.99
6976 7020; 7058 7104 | 0.95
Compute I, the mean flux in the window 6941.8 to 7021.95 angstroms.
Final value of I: 6.85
